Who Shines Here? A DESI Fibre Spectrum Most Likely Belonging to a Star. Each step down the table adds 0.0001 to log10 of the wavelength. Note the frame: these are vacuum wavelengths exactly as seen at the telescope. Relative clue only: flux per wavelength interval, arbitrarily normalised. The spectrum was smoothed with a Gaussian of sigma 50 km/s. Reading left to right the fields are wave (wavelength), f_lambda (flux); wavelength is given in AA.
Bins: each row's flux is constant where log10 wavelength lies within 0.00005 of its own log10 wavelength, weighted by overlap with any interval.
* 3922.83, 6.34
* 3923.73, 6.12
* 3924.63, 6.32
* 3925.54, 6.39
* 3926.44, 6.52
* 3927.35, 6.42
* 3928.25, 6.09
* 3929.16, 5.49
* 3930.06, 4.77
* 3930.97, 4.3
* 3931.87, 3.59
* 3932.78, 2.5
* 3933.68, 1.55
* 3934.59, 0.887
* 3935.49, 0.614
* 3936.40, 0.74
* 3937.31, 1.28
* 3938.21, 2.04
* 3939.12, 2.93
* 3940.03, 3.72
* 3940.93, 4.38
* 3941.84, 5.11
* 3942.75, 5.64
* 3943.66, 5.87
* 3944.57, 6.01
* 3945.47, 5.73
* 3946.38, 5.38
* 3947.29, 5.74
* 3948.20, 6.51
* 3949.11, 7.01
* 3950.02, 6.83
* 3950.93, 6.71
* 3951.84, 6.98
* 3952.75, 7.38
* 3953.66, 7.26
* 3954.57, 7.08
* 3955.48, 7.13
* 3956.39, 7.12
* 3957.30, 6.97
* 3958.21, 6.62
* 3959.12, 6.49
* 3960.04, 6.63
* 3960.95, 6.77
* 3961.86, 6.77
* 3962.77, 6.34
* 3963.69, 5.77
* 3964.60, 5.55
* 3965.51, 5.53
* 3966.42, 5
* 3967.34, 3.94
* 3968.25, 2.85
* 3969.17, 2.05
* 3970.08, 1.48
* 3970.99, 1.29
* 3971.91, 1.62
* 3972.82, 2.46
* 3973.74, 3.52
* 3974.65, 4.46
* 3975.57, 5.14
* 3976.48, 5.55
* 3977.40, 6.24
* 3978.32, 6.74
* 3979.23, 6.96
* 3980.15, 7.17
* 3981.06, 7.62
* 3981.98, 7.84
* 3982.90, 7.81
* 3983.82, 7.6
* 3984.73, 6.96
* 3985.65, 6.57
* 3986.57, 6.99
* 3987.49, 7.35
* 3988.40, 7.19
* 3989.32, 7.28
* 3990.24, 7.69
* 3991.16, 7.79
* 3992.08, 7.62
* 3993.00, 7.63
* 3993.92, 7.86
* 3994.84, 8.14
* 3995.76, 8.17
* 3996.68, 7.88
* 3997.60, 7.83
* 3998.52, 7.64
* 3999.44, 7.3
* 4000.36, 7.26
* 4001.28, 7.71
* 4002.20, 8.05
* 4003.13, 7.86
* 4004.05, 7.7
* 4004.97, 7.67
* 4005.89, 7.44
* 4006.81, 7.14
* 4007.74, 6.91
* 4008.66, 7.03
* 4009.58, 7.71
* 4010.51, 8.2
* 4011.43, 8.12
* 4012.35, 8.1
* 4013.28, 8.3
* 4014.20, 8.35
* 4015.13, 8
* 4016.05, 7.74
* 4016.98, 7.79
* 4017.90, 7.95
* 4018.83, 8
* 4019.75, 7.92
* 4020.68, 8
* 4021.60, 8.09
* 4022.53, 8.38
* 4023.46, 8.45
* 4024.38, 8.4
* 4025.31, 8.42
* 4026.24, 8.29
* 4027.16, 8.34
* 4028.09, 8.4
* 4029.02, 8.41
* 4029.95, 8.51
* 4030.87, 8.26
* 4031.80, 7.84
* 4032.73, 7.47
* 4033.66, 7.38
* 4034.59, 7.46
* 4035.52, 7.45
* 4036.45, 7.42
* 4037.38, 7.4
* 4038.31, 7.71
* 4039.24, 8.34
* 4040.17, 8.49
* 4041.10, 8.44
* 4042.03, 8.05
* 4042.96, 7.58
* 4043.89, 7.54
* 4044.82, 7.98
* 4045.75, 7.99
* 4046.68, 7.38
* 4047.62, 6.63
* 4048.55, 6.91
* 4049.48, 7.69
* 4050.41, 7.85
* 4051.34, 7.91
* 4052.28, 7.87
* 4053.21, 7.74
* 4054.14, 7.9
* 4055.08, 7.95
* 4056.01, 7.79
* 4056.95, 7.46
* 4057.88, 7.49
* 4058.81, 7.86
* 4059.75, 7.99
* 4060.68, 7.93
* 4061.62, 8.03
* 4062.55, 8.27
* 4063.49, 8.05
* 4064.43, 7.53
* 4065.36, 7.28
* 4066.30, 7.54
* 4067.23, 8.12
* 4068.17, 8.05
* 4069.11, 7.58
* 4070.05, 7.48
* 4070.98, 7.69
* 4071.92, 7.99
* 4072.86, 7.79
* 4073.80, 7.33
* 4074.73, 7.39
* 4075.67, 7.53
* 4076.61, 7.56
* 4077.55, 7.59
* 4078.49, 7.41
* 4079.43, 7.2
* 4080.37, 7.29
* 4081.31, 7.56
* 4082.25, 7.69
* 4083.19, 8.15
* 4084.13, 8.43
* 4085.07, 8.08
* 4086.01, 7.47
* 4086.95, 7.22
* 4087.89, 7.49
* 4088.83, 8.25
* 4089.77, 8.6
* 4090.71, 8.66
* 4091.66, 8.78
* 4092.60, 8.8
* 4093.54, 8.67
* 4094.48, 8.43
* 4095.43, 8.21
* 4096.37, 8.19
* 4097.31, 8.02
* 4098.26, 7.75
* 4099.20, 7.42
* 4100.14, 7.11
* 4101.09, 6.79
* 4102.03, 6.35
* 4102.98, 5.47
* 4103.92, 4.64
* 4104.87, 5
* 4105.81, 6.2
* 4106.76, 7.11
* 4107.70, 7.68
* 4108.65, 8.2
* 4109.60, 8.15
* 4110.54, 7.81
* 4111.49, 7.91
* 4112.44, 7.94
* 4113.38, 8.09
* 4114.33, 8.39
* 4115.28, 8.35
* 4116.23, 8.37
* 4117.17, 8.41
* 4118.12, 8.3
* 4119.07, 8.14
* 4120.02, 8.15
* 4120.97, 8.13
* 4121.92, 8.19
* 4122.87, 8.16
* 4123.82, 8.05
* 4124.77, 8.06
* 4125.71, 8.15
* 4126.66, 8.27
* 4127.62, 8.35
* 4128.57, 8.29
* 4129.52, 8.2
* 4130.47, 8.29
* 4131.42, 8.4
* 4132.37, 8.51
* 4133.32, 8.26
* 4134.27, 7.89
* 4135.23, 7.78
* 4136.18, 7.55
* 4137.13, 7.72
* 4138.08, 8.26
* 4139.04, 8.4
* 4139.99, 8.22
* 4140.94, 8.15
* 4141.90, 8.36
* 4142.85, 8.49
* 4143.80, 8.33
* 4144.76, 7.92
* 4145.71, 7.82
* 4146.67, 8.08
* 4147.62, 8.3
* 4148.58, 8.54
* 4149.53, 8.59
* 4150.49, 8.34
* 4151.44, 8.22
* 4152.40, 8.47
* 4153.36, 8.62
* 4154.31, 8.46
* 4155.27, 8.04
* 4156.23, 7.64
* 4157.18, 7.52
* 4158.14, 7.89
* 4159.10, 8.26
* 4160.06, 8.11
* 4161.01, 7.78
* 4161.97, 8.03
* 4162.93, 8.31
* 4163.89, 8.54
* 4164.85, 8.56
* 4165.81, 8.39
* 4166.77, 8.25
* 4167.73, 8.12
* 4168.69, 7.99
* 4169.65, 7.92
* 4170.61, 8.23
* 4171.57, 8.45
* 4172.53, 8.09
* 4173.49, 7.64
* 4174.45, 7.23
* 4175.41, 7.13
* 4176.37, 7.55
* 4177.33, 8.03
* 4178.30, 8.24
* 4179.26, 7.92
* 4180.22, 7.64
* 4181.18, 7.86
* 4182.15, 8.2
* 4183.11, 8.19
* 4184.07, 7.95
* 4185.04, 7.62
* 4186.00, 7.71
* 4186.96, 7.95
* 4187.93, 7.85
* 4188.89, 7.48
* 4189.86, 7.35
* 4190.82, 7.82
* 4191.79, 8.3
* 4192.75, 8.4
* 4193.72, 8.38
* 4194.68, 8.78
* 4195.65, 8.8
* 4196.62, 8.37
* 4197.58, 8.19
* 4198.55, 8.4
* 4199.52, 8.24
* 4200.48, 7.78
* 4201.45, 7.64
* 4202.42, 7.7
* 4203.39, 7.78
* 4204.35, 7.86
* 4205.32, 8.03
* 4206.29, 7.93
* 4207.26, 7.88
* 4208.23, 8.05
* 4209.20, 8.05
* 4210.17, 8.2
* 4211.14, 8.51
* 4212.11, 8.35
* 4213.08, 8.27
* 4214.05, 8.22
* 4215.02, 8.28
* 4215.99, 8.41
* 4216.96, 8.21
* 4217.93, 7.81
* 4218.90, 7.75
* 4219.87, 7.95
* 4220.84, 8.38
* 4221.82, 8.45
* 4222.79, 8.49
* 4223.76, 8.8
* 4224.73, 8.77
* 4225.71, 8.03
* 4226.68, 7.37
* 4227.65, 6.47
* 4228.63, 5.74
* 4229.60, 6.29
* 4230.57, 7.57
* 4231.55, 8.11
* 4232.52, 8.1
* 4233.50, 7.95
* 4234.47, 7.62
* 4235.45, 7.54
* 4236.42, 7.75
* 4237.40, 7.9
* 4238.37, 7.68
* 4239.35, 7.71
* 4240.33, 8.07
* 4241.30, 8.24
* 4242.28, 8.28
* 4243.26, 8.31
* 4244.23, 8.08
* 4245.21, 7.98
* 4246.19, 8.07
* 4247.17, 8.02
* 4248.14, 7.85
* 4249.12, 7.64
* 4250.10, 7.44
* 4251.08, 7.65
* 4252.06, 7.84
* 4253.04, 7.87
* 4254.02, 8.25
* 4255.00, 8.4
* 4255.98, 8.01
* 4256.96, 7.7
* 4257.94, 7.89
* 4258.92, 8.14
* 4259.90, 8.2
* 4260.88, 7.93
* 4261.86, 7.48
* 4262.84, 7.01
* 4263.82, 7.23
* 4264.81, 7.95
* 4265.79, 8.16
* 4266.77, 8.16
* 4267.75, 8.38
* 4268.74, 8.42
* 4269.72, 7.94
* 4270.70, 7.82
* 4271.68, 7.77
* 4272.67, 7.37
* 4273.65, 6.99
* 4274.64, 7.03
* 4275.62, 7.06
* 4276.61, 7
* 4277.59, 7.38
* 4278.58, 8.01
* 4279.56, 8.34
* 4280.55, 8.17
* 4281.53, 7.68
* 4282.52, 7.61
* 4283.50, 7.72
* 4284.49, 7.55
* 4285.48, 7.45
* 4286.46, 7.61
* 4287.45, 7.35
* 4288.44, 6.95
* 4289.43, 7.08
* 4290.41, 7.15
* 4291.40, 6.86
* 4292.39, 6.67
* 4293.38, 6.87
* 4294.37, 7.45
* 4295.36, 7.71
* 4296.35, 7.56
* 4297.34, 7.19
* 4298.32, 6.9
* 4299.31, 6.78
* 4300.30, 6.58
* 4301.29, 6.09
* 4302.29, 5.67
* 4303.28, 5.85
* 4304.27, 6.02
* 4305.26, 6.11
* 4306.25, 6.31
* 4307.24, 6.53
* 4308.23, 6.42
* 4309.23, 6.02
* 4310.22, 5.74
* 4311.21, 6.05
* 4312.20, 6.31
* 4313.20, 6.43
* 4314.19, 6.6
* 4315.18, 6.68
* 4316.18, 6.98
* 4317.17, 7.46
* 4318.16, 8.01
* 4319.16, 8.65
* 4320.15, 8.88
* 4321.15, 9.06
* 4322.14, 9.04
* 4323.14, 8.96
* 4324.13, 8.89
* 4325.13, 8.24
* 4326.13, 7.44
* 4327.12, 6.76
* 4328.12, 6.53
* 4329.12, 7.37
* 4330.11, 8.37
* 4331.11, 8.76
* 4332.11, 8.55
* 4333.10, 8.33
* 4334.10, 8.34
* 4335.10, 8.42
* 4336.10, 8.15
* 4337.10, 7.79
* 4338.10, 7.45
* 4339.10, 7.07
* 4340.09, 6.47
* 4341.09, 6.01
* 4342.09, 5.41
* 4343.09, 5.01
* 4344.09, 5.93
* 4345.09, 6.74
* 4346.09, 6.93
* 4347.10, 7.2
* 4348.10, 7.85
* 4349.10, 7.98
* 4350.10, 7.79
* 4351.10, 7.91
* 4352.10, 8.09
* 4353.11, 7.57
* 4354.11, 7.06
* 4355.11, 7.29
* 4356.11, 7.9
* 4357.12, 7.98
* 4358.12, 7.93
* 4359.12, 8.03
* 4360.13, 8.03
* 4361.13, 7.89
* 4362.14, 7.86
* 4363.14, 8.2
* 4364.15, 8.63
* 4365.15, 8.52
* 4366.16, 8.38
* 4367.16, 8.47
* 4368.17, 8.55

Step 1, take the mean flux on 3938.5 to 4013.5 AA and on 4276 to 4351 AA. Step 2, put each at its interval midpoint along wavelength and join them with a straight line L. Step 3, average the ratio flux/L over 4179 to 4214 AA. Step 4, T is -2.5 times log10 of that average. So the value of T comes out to -0.16 mag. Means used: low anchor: 6.38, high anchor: 7.25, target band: 8.04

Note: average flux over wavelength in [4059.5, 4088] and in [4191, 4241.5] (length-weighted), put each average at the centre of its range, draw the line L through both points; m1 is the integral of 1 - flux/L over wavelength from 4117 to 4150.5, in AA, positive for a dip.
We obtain -1.6 AA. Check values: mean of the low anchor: 7.7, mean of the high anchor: 7.99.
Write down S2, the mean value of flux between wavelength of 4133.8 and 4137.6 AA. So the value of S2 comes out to 7.73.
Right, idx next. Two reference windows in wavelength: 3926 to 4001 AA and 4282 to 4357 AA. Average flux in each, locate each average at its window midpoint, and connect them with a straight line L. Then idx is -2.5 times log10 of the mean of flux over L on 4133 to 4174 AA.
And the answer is -0.245 mag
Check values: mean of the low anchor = 5.66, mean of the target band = 8.15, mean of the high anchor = 7.24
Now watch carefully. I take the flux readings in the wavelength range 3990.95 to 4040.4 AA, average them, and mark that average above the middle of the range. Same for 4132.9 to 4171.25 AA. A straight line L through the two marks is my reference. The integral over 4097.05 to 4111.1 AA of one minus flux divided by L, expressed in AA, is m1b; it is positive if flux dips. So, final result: 2.0 AA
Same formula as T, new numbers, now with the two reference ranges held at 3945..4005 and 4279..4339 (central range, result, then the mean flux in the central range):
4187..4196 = -0.16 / 8.11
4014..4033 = -0.24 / 8.15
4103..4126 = -0.14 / 7.69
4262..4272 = -0.09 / 7.88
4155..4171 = -0.17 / 8.09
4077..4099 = -0.19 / 7.99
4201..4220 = -0.14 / 8.05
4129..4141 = -0.19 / 8.13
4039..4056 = -0.18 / 7.79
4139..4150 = -0.20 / 8.27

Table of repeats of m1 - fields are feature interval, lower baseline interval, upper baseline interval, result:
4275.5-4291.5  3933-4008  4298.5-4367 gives -0.74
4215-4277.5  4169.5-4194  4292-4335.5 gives -1.94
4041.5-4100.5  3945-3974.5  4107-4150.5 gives -4.66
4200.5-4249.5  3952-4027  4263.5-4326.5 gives -4.85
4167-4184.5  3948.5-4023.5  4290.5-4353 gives -2.25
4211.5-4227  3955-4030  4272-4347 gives -2.42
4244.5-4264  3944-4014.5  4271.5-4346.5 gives -2.01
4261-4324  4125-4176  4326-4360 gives 2.73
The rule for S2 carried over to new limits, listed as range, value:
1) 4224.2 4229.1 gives 7.29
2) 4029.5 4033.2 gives 8.02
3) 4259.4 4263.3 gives 7.67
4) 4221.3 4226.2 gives 8.5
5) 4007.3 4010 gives 7.23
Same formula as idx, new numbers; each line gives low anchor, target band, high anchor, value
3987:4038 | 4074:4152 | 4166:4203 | 0.00 mag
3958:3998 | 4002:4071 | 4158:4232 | -0.19 mag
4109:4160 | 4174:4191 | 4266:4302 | 0.02 mag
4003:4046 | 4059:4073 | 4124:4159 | 0.03 mag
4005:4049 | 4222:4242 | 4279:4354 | -0.04 mag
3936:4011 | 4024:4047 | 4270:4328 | -0.24 mag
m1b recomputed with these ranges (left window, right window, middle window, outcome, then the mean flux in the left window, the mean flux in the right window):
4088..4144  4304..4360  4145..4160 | -0.70 AA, 7.91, 7.36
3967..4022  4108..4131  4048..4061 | -0.47 AA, 6.8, 8.18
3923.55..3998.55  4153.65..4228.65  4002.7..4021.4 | -4.99 AA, 5.62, 8.03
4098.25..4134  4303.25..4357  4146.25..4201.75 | -3.44 AA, 7.72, 7.31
